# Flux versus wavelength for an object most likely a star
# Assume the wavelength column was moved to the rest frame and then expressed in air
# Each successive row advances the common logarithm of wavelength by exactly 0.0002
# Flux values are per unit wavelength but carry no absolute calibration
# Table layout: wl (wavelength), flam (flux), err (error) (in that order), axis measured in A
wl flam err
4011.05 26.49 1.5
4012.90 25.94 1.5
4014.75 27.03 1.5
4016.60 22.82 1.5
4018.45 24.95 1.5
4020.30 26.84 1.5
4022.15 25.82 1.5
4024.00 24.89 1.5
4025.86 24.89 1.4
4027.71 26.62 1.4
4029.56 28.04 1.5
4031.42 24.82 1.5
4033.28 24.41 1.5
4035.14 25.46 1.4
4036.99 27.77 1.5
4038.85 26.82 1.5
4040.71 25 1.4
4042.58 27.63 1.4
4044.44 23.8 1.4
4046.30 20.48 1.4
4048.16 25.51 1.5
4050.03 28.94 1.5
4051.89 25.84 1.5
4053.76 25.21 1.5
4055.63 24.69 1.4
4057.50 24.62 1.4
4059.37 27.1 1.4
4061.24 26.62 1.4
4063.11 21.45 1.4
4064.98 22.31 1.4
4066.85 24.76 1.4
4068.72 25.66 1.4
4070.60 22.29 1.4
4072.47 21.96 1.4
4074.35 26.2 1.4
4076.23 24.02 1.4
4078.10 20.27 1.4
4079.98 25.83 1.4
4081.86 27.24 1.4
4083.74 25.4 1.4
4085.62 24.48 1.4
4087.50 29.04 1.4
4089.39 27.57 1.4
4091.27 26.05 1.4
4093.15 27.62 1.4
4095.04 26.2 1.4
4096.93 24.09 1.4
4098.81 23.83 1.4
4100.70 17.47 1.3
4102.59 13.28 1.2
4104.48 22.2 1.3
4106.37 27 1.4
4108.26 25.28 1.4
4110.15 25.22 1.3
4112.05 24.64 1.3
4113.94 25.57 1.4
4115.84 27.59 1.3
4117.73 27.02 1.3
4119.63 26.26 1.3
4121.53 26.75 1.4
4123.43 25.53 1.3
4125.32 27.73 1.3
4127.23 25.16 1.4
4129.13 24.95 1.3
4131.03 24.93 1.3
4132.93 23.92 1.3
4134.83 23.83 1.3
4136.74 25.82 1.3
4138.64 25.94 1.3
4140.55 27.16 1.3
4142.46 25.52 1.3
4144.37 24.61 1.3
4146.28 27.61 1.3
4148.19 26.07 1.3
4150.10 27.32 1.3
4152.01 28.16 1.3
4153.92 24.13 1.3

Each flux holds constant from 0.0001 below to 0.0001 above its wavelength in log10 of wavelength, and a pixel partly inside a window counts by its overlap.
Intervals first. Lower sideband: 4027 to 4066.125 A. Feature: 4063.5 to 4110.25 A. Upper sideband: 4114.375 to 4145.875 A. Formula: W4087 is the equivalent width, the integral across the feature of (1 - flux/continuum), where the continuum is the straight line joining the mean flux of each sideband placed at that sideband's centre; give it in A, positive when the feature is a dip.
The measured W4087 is 2.6 A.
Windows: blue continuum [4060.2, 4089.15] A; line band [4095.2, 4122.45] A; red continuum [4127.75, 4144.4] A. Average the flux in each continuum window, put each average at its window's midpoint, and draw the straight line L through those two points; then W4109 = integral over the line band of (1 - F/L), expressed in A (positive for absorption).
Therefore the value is 0.95 A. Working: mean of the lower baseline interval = 24.6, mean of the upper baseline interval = 25.2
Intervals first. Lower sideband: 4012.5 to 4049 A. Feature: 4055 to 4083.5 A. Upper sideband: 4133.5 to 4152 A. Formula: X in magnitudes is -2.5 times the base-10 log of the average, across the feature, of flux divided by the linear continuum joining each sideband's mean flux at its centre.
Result 0.06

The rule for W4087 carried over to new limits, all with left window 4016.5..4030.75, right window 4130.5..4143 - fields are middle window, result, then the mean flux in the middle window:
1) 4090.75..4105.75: 1.7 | 22.6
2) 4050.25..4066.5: 0.5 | 24.9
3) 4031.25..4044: -0.1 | 26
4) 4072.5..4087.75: 0.4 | 24.9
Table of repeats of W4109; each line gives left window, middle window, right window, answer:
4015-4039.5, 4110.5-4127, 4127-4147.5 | -0.53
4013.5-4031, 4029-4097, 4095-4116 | -2.11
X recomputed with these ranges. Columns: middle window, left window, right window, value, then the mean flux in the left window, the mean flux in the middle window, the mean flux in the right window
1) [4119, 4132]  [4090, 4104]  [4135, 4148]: -0.05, 22.8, 25.9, 26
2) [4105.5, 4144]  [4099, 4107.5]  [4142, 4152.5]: -0.11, 20.4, 25.8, 26.5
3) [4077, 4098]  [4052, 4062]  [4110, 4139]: -0.01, 25.6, 25.8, 25.7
